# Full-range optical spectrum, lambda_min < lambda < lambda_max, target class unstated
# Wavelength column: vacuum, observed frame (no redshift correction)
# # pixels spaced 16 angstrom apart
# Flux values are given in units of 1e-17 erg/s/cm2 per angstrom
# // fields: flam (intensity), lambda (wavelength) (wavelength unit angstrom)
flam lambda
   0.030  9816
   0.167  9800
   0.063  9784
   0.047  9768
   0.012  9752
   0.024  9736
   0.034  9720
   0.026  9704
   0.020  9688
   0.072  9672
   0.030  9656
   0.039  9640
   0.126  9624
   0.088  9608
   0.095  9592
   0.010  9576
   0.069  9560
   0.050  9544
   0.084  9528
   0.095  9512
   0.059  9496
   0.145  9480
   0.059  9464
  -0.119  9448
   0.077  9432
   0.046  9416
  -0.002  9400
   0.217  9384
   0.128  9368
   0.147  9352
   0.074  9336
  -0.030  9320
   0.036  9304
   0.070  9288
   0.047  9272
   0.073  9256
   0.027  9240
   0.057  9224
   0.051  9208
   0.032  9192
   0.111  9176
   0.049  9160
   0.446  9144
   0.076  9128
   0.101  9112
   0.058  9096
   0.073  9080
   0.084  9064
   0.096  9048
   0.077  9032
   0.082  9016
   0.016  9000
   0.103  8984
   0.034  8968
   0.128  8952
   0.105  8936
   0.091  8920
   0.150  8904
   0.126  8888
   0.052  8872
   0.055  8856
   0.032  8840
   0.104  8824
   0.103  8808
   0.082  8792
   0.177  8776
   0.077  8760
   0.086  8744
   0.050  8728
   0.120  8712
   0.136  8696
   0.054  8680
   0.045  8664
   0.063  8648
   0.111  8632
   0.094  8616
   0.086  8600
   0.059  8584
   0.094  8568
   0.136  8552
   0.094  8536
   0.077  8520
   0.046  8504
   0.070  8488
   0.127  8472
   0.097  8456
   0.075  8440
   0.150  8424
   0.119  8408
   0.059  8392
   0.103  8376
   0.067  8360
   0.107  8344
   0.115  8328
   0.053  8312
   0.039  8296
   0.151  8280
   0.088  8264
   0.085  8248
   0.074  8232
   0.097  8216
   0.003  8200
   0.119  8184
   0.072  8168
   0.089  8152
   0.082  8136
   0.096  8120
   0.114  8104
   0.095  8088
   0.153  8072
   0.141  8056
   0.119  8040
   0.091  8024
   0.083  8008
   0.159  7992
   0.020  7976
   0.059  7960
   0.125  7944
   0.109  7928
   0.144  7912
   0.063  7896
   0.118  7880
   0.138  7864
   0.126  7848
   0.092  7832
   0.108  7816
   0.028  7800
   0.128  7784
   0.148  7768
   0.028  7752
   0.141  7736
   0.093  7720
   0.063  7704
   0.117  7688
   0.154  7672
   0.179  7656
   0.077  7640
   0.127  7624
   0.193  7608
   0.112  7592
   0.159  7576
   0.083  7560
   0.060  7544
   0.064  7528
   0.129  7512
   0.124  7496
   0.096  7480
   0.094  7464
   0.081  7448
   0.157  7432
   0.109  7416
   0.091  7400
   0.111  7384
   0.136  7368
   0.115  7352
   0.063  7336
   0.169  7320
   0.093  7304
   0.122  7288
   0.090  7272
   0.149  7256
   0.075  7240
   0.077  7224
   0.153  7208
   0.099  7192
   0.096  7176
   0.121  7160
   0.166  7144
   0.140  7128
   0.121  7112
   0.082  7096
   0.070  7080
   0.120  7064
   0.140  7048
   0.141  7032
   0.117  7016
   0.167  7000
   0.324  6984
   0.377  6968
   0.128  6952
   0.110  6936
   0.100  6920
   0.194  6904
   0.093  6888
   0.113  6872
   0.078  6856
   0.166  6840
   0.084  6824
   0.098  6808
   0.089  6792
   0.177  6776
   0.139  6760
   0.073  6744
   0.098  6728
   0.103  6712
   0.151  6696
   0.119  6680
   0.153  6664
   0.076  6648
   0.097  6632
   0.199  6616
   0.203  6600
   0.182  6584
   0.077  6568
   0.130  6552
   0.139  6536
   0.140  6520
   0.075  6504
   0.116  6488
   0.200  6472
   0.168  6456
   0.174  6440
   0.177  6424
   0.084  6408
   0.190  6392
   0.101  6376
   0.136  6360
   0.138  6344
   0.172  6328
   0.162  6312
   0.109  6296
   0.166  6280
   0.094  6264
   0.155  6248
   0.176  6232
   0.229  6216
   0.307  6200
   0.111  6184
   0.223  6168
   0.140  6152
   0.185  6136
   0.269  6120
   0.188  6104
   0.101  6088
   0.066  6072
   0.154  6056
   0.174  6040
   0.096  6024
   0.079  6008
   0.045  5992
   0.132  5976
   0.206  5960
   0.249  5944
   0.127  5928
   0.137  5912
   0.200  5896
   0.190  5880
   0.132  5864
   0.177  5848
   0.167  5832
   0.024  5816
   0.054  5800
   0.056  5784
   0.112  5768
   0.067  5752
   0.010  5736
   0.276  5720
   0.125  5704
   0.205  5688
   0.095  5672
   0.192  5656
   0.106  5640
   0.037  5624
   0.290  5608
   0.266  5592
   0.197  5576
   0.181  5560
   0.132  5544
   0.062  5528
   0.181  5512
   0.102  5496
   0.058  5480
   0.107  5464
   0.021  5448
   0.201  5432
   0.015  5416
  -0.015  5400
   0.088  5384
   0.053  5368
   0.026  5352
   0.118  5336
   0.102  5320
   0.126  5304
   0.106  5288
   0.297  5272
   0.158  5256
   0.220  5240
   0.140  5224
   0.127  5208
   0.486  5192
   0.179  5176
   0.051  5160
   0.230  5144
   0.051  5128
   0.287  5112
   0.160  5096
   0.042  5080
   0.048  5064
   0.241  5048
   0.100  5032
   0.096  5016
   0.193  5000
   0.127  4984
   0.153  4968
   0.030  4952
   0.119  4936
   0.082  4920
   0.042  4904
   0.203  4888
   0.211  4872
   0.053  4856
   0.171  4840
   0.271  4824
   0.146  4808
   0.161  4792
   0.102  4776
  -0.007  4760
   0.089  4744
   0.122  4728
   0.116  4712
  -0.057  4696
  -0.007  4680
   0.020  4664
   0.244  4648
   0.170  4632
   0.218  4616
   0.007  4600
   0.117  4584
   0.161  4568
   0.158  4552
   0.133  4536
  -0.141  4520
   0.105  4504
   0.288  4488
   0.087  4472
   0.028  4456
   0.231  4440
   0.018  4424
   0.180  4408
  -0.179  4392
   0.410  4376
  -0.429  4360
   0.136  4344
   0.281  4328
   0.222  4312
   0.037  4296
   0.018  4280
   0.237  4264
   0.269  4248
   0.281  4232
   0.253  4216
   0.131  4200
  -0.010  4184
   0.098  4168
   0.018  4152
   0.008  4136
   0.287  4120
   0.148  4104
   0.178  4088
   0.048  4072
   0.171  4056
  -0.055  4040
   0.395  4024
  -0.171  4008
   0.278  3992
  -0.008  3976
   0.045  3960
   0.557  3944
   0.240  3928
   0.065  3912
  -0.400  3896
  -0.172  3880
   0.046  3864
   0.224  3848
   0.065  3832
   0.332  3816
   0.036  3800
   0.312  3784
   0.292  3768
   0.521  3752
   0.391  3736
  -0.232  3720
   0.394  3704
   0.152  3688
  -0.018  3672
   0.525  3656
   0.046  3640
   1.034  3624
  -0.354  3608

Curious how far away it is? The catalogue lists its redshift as 0.39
